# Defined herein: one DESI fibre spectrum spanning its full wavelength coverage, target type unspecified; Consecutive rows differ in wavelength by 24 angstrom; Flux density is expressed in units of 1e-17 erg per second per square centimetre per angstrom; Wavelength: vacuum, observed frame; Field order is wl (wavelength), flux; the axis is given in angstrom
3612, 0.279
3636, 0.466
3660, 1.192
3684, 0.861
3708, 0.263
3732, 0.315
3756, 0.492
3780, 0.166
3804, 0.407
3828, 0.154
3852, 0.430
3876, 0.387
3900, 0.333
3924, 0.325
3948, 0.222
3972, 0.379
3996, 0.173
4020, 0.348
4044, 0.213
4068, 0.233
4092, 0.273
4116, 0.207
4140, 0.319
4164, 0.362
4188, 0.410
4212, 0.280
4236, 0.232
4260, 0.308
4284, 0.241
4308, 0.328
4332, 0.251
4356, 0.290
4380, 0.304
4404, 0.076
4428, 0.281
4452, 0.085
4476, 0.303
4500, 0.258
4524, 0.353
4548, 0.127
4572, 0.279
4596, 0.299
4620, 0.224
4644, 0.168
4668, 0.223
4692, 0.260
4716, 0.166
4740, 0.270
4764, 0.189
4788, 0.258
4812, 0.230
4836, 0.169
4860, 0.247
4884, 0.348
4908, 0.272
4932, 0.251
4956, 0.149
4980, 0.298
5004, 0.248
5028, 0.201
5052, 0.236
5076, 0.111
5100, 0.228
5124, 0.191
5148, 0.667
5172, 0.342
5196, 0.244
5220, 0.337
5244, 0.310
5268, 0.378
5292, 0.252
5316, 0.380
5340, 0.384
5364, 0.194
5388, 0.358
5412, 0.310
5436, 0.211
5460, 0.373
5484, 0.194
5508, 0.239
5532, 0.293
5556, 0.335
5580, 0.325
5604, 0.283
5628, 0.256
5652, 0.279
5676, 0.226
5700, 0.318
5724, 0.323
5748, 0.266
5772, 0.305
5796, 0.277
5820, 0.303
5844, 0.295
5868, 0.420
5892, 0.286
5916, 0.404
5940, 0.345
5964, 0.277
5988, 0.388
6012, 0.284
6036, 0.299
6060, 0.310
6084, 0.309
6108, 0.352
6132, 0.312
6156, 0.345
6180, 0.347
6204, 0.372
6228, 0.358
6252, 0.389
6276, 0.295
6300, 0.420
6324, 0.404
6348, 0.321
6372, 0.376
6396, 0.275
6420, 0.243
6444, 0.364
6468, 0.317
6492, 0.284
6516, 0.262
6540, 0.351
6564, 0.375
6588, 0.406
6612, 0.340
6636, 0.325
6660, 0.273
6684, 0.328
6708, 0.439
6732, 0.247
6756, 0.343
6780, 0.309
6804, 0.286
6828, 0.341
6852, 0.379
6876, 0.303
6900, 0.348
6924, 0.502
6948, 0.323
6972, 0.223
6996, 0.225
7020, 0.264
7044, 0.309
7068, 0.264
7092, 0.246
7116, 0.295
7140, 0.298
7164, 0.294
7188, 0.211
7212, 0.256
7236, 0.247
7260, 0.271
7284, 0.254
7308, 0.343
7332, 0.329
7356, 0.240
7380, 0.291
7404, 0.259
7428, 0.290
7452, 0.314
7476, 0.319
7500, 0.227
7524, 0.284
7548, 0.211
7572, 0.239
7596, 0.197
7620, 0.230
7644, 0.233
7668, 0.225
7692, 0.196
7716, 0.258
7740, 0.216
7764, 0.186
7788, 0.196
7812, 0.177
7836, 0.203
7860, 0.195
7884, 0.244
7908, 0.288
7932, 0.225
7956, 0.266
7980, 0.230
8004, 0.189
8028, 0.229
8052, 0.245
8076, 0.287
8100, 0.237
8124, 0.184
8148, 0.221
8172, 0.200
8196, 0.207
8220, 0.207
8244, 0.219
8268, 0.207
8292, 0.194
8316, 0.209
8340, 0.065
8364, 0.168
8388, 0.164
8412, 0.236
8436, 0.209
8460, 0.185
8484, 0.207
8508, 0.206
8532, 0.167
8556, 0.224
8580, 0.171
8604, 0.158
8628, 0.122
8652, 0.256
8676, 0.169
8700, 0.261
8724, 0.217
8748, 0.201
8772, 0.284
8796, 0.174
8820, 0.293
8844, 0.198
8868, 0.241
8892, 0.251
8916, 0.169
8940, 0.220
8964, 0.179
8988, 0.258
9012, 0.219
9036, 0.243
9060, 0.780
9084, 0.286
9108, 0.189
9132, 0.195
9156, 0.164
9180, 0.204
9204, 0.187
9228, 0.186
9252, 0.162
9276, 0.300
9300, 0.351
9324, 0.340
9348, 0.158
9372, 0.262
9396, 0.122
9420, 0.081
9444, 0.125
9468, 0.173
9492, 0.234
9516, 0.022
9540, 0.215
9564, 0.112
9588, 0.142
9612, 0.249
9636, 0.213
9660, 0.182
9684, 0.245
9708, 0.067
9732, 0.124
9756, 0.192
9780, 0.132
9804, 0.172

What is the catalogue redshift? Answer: 0.380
